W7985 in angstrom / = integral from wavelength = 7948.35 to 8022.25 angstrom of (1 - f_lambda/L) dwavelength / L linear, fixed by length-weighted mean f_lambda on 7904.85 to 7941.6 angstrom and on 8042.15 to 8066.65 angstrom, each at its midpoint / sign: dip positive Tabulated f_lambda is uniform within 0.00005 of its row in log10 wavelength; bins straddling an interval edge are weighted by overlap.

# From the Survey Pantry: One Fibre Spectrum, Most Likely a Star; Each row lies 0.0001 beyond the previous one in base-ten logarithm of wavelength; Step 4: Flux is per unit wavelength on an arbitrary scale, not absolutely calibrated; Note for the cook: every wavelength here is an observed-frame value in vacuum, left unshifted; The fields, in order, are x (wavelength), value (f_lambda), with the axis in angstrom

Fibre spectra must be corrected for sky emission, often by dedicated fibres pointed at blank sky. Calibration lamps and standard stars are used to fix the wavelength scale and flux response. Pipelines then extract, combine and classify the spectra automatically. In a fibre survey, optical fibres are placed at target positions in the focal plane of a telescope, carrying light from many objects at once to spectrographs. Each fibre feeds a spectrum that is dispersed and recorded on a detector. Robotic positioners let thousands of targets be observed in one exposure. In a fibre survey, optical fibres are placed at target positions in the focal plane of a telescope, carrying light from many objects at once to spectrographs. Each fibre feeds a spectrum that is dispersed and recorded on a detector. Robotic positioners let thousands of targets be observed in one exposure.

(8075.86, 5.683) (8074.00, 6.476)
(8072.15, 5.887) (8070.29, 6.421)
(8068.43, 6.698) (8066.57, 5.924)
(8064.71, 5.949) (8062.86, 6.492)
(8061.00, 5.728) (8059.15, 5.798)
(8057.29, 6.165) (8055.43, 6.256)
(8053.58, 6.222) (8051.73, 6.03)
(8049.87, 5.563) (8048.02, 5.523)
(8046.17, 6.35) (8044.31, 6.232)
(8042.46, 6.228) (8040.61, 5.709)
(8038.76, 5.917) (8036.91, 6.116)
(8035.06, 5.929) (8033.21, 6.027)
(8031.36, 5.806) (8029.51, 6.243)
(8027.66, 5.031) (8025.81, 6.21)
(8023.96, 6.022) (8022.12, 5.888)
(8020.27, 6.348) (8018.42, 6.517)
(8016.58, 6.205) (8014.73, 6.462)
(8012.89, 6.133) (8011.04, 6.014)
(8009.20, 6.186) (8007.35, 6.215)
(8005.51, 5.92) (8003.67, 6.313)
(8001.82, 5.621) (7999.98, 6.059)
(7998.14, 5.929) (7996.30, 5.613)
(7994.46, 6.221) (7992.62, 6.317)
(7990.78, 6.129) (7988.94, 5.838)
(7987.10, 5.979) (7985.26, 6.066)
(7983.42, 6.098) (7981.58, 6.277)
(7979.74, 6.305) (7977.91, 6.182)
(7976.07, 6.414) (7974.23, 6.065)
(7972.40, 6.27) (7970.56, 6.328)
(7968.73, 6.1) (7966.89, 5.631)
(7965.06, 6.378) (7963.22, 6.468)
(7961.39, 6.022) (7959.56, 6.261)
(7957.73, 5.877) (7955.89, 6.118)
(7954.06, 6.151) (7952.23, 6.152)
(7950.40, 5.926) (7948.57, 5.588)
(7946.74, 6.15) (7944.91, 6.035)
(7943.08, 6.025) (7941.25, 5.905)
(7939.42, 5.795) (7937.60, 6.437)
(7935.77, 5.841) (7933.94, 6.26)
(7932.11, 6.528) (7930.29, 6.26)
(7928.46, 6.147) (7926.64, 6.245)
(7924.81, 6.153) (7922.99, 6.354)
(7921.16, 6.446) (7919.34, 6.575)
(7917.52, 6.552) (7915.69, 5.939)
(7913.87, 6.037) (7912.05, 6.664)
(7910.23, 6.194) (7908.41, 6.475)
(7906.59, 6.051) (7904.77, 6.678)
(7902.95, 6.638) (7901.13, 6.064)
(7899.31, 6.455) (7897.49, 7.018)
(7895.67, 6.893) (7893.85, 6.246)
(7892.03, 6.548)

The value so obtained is 0.4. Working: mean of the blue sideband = 6.26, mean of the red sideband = 6.03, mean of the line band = 6.12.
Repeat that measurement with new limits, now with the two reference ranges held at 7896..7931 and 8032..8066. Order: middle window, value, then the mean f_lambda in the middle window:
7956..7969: 0.3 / 6.1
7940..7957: 0.8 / 6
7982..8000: 0.4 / 6.03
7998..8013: 0.2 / 6.04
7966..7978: 0.1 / 6.14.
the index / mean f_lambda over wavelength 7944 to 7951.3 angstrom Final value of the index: 5.92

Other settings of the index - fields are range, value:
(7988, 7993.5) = 6.09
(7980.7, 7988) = 6.1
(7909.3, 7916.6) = 6.22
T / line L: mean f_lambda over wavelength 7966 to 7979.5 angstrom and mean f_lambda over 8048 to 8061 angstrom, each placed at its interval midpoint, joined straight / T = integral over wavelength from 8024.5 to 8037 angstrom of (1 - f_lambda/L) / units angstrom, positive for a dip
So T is 0.2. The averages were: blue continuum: 6.15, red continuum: 5.95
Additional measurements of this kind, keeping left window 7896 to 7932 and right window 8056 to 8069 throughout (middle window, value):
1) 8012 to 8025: -0.1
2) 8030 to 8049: 0.5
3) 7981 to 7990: 0.3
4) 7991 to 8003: 0.5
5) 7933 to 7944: 0.5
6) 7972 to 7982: 0.0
